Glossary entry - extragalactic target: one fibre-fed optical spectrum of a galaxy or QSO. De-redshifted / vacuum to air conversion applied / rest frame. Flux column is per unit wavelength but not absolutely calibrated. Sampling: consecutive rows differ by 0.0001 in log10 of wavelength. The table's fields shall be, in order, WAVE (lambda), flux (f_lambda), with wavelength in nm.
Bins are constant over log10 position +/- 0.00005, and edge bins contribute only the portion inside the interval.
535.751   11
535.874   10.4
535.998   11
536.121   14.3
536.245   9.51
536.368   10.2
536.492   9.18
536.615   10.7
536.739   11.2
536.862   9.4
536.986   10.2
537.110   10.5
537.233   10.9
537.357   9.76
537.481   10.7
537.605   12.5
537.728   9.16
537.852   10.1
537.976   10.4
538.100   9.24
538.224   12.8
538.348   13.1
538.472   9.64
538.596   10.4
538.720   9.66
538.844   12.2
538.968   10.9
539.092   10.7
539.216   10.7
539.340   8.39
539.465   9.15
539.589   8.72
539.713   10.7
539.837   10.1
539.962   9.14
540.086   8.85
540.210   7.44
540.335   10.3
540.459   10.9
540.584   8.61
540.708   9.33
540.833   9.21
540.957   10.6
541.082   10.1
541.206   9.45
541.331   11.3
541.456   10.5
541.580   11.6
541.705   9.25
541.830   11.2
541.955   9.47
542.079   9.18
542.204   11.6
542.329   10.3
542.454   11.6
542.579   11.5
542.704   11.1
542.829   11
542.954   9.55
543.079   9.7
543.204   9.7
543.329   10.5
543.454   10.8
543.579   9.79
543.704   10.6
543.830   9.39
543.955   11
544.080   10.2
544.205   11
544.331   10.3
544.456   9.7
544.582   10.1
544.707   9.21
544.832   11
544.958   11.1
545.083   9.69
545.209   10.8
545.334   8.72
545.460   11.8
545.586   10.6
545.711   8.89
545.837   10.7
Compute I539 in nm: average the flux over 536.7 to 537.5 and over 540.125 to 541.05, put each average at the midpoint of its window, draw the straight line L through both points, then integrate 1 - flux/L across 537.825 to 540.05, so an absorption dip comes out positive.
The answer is -0.10 nm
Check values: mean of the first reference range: 10.3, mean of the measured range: 10.3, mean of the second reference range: 9.49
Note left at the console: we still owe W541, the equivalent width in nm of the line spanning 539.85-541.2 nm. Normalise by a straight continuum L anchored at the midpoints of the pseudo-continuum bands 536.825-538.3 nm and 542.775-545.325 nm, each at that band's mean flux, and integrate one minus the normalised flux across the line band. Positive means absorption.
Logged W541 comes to 0.12 nm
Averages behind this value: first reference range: 10.5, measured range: 9.47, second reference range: 10.2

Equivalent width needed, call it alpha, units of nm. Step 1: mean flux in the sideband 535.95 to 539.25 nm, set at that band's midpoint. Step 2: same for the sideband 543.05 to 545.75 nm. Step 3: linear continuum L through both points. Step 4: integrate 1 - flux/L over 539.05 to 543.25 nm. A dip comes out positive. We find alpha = 0.17 nm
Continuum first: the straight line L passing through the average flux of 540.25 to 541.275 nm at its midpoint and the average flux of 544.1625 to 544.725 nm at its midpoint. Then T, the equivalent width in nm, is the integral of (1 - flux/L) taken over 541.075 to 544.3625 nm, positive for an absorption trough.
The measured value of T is -0.17 nm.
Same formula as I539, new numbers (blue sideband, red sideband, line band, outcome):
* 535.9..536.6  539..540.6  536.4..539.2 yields -0.10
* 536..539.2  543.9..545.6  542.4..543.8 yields -0.01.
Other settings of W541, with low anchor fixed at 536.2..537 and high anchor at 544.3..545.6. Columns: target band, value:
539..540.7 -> 0.10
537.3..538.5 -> -0.08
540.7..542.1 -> 0.00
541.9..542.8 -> -0.04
